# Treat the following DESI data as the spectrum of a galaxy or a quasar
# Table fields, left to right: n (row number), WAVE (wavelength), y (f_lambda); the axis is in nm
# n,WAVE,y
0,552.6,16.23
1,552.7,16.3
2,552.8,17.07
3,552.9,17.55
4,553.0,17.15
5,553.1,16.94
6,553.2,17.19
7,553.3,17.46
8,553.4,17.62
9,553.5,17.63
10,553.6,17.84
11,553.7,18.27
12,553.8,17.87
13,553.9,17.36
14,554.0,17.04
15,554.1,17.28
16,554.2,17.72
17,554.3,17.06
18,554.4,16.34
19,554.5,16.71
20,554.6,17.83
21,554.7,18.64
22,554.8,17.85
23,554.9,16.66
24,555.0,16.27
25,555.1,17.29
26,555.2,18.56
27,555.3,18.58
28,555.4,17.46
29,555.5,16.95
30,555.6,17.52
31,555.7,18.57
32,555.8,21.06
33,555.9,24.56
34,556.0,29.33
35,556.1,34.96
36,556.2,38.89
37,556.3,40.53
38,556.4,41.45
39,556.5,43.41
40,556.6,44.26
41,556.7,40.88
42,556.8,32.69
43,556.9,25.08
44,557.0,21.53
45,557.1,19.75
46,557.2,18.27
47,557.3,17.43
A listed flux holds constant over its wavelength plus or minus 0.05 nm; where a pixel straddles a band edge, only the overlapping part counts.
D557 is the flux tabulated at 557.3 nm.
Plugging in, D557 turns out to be 17.43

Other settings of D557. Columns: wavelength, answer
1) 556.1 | 34.96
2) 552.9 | 17.55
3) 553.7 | 18.27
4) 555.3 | 18.58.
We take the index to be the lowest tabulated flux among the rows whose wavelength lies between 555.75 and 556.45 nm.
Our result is 21.06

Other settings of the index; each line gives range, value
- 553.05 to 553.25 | 16.94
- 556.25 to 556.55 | 40.53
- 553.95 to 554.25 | 17.04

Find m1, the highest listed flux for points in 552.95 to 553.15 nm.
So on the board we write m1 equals 17.15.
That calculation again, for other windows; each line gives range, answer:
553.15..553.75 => 18.27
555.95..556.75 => 44.26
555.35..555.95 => 24.56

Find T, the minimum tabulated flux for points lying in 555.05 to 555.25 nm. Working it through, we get 17.29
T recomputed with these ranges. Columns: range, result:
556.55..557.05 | 21.53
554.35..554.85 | 16.34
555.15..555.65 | 16.95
